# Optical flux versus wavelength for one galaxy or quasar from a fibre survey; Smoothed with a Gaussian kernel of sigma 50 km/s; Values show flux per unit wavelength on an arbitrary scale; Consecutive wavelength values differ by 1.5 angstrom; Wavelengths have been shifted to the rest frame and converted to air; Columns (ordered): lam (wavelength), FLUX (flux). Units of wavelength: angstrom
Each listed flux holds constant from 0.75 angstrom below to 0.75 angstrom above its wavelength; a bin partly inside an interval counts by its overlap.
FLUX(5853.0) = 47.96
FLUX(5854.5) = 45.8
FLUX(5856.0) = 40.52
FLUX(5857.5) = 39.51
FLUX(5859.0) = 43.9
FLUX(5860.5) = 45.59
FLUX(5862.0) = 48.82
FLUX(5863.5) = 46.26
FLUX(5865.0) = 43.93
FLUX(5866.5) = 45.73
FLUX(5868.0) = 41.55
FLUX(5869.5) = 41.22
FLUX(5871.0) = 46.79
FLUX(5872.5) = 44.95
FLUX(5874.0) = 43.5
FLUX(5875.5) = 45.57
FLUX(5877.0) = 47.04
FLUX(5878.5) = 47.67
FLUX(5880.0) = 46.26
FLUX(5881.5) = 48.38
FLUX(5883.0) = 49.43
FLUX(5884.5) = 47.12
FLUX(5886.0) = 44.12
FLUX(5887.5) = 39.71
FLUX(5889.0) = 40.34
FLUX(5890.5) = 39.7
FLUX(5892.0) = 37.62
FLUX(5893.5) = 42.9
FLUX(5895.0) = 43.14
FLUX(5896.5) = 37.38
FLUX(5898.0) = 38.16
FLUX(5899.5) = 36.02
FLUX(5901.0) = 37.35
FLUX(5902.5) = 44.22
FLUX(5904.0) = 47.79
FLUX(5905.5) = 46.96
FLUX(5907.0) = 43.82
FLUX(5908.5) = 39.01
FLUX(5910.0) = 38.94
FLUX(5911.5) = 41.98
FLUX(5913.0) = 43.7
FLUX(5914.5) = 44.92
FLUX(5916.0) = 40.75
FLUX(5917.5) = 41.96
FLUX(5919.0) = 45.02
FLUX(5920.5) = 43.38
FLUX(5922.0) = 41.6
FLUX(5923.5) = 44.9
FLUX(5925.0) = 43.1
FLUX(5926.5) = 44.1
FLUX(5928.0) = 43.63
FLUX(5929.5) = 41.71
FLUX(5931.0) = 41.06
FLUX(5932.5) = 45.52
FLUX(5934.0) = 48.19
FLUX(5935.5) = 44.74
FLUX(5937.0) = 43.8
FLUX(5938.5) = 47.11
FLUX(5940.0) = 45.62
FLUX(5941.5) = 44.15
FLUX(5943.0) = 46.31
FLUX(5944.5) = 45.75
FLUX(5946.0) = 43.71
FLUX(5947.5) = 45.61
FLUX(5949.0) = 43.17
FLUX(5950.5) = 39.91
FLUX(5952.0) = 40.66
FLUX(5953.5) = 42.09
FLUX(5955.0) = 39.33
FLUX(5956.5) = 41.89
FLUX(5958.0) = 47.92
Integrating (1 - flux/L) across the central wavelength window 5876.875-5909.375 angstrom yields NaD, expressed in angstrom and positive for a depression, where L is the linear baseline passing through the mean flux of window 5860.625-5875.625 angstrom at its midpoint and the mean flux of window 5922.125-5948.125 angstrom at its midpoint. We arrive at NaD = 1.4 angstrom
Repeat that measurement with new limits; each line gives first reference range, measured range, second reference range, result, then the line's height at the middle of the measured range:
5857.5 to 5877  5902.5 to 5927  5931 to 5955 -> 0.6 angstrom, 44.4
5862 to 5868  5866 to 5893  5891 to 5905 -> -0.6 angstrom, 43.2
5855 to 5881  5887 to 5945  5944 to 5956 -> 0.8 angstrom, 43.4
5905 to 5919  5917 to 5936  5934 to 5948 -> 0.1 angstrom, 43.9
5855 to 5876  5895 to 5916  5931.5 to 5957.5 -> 1.2 angstrom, 44.1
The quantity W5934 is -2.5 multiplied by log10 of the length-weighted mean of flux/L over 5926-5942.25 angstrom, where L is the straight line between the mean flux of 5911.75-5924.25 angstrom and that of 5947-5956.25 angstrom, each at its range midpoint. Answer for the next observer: -0.05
